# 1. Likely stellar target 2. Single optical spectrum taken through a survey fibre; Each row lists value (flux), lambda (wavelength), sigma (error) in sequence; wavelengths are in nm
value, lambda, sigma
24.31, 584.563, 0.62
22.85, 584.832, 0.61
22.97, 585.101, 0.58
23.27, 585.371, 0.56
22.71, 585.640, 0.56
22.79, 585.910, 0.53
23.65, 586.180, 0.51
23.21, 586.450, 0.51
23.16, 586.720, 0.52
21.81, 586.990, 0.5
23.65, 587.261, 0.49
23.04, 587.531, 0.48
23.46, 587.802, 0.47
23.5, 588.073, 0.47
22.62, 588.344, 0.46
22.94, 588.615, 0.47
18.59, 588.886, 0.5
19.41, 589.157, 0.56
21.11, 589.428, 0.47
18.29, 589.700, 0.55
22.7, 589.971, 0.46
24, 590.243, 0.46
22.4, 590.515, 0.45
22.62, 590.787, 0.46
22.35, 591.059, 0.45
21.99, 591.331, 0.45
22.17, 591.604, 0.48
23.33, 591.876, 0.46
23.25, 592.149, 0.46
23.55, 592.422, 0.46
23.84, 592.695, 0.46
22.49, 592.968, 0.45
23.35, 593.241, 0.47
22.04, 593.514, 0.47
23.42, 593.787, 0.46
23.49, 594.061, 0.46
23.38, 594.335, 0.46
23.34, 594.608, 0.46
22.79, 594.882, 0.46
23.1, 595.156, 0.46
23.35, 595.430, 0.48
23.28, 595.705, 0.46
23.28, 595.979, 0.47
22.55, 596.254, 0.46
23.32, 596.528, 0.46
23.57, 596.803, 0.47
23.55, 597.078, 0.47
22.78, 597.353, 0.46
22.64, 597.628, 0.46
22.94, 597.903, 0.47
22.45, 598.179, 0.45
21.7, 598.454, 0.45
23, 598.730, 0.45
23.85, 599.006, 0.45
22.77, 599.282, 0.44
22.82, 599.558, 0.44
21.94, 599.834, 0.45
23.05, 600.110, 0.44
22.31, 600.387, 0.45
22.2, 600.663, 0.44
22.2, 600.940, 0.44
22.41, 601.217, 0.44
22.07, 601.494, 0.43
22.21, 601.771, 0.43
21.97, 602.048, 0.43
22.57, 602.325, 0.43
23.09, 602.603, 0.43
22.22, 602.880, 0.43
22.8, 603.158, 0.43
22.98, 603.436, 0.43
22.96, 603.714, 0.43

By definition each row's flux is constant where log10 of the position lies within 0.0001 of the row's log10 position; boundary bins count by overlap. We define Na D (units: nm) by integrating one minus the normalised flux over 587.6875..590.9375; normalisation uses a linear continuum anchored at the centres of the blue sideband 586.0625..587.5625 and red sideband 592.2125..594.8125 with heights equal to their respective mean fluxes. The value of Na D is 0.19 nm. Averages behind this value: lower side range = 23.1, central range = 21.8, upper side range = 23.2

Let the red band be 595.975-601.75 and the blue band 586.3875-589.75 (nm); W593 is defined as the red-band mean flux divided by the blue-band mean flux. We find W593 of 1.0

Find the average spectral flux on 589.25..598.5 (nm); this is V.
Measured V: 22.8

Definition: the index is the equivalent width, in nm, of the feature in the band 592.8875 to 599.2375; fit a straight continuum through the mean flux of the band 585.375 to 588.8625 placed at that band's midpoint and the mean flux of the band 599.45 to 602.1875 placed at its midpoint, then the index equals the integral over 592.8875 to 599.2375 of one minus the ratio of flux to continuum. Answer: -0.14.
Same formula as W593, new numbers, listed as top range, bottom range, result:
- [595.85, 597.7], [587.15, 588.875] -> 1.01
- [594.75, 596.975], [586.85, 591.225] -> 1.05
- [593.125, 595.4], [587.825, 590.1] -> 1.09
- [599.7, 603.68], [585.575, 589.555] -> 1.00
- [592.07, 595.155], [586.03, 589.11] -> 1.03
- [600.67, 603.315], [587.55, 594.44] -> 1.00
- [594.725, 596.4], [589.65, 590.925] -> 1.04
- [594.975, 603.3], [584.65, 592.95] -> 1.01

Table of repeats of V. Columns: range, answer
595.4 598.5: 23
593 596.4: 23.1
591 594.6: 23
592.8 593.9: 22.9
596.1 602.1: 22.7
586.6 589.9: 21.8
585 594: 22.5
